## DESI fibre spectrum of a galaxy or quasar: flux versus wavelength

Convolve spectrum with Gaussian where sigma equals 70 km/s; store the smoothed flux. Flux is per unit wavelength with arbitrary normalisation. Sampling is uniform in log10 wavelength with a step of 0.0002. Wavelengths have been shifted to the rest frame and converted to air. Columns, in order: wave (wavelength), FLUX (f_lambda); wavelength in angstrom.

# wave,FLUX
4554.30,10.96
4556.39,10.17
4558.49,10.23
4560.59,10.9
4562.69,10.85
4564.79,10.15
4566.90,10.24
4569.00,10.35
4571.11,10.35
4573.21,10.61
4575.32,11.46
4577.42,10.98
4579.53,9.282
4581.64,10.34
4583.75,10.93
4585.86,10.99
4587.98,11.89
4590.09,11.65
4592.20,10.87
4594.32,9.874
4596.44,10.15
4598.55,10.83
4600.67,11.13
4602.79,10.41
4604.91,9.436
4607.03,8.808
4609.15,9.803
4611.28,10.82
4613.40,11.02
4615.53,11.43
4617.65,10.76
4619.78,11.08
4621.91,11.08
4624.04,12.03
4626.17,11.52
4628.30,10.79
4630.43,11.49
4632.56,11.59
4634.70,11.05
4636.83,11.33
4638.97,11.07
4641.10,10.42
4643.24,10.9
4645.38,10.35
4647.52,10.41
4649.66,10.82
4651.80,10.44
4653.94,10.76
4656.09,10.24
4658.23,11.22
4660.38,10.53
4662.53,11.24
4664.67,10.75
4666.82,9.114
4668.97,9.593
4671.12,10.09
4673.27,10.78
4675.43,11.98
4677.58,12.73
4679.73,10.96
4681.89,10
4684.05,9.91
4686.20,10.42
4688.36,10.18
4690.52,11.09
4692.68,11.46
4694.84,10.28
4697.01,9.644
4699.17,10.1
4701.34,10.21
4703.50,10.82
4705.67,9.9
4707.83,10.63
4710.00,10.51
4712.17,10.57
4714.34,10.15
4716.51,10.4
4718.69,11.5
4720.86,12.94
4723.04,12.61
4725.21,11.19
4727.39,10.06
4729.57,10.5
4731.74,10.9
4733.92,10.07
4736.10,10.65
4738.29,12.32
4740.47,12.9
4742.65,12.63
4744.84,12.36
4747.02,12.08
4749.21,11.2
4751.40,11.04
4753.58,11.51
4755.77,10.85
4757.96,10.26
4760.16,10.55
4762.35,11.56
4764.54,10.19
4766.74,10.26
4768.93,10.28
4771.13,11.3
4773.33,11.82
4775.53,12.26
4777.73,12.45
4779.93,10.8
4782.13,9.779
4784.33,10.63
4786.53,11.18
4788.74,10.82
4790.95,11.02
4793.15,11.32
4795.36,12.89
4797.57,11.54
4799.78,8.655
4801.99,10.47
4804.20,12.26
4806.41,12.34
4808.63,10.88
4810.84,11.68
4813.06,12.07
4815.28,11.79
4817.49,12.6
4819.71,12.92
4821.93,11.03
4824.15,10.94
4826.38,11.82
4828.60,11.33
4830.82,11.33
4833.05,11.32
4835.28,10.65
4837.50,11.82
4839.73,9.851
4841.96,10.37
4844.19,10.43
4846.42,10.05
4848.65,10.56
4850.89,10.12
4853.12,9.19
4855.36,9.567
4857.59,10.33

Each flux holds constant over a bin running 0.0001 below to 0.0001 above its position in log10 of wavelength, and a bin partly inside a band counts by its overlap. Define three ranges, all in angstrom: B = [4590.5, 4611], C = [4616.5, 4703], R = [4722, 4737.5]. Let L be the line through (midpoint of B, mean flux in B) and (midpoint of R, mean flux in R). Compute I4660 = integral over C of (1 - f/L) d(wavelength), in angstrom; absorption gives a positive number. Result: -2.0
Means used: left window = 10.2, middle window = 10.8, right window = 10.9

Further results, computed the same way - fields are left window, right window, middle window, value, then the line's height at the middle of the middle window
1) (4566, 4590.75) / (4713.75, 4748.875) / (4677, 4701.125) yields 1.52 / 11.3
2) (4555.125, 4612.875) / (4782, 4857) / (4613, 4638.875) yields -1.61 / 10.6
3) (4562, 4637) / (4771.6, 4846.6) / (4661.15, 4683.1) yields 0.44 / 10.9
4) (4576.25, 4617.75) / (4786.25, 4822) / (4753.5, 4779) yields 0.58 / 11.3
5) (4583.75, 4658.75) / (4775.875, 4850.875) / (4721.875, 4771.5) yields -0.56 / 11.1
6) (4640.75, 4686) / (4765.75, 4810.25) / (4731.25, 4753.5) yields -1.35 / 11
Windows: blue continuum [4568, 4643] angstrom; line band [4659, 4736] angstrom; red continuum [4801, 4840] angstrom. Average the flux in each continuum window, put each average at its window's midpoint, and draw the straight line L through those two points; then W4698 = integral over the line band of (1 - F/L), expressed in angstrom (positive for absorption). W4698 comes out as 3.0 angstrom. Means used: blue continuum 10.8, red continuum 11.5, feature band 10.7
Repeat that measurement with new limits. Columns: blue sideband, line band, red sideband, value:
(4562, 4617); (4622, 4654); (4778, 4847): -0.9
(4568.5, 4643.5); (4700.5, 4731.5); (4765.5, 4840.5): 0.6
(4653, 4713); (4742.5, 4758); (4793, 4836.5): -0.7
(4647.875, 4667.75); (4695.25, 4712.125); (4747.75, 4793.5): 0.7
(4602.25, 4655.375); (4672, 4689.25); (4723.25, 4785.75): 0.1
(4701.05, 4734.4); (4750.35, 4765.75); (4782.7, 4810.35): 0.2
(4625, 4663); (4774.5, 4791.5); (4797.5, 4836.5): 0.3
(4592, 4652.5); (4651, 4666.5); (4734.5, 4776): 0.3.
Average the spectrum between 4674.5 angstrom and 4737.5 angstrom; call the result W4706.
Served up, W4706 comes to 10.8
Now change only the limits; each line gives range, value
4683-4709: 10.4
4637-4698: 10.6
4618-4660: 11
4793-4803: 10.9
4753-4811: 11.1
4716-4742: 11.4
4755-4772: 10.6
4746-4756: 11.4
